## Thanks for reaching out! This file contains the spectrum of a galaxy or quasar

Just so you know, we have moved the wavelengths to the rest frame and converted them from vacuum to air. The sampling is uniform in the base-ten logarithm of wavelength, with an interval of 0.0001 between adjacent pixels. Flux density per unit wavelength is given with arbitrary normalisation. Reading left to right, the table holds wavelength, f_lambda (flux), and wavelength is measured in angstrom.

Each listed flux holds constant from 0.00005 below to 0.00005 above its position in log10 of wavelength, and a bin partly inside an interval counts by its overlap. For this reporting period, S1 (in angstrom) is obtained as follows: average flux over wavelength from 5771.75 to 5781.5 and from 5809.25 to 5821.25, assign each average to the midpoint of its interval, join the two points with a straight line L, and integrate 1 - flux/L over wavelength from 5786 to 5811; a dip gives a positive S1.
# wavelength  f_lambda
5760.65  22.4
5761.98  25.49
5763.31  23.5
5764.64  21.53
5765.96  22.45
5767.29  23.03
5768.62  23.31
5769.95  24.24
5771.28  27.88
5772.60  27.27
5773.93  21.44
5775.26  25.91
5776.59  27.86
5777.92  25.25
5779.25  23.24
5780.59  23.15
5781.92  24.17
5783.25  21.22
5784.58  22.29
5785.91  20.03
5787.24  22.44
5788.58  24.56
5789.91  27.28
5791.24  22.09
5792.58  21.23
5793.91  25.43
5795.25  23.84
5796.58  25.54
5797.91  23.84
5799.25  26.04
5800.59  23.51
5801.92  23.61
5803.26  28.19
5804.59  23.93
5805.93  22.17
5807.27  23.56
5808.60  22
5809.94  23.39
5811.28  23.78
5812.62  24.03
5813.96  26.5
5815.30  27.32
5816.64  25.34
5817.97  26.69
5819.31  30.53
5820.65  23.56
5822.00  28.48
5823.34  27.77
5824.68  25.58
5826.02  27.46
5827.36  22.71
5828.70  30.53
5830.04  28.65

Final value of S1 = 1.4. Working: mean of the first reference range 24.9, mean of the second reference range 25.7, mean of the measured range 23.9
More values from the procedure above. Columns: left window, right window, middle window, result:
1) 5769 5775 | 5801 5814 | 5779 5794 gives 1.0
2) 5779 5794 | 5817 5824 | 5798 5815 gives 0.8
